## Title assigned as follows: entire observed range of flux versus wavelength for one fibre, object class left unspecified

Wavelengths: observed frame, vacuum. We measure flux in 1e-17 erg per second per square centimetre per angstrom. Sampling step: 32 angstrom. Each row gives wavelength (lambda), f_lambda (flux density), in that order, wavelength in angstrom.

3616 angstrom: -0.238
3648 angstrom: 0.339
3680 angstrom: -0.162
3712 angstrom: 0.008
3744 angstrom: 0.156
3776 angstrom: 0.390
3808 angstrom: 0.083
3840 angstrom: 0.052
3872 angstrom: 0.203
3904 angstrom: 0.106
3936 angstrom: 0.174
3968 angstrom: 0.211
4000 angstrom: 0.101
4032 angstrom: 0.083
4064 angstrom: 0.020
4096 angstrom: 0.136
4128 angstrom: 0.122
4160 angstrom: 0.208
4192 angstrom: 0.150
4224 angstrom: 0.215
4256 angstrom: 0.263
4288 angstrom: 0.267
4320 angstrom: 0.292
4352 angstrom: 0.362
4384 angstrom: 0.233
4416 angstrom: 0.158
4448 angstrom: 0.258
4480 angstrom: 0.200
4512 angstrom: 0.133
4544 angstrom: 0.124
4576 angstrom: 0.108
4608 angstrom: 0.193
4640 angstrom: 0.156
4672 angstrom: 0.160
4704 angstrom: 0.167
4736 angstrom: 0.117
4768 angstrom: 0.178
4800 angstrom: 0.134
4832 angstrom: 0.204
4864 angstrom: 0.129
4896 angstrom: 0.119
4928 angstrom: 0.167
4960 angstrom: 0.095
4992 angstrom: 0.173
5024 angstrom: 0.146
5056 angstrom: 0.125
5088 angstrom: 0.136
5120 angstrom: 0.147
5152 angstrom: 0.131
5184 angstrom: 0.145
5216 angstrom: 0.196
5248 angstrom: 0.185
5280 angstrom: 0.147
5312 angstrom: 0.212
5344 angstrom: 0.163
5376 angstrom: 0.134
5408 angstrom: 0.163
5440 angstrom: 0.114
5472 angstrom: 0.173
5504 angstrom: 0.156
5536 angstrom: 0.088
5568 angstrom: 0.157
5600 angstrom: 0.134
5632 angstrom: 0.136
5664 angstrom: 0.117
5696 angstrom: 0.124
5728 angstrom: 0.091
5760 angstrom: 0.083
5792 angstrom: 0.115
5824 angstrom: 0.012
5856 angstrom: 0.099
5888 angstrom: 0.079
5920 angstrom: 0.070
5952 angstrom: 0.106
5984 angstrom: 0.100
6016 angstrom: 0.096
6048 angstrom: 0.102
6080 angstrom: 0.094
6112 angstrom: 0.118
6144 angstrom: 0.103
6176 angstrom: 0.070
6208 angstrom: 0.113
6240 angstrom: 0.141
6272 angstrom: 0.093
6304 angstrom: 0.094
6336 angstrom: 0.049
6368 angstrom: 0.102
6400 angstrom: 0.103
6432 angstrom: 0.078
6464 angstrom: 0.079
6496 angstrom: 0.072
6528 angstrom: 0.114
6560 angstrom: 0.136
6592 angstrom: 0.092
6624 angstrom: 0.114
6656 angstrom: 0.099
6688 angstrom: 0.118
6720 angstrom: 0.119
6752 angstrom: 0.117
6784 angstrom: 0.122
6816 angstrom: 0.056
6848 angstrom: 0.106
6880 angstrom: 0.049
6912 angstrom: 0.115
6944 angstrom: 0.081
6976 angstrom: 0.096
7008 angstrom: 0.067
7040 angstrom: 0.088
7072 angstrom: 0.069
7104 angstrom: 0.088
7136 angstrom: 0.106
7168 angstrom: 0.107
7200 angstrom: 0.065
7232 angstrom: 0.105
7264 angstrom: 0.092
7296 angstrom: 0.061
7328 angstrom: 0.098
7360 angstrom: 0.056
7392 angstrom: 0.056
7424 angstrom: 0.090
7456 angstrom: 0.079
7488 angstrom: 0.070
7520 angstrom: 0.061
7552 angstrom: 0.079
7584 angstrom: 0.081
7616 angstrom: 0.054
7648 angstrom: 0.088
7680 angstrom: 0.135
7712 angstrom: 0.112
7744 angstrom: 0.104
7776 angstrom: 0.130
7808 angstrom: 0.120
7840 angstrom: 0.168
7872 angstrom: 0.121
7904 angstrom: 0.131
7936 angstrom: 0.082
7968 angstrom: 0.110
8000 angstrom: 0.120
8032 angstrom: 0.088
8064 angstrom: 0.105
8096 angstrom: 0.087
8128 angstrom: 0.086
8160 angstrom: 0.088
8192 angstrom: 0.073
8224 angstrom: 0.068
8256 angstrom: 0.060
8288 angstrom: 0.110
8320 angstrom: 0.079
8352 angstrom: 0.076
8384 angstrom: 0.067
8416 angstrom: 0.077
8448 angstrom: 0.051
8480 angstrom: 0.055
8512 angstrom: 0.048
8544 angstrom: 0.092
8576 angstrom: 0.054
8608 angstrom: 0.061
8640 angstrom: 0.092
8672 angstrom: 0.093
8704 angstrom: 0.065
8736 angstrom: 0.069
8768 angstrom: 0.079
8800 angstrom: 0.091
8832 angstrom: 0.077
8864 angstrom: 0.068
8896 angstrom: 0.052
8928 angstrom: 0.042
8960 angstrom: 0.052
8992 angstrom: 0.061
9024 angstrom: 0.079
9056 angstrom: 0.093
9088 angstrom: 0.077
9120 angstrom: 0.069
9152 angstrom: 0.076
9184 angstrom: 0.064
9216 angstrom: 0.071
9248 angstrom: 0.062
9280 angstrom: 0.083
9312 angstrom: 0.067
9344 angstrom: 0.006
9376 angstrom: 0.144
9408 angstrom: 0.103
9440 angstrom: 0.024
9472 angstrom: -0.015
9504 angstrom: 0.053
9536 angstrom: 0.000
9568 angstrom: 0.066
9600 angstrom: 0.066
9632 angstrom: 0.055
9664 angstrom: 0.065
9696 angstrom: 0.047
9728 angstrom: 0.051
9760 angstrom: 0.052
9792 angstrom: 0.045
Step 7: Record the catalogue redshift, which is 1.802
